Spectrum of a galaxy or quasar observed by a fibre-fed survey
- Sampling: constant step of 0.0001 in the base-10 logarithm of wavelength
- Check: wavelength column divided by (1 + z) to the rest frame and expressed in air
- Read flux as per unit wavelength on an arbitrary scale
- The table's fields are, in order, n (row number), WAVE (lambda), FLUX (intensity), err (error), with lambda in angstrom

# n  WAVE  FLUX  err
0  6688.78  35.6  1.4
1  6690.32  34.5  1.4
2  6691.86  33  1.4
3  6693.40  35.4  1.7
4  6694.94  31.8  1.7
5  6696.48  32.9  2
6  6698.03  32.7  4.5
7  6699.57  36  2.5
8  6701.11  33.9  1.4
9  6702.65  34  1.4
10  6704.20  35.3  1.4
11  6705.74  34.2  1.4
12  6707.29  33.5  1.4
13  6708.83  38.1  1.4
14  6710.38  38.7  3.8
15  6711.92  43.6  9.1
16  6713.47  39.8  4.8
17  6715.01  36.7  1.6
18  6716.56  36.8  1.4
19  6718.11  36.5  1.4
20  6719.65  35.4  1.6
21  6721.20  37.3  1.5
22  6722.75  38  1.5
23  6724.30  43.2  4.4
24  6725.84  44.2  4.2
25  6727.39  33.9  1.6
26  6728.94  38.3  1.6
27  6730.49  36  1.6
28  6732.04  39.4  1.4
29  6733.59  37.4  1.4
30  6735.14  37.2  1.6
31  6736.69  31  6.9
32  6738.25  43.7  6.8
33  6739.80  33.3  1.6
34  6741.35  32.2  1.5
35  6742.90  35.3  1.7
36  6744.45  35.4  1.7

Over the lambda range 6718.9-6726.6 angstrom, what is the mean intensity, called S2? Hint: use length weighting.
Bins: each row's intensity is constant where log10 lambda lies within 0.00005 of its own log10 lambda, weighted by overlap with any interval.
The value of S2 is 39.6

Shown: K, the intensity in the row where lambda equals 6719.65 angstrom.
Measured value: 35.4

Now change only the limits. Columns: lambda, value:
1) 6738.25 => 43.7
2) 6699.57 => 36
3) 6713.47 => 39.8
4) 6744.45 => 35.4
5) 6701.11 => 33.9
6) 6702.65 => 34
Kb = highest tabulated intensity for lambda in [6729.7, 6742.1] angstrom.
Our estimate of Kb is 43.7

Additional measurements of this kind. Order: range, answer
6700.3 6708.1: 35.3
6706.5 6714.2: 43.6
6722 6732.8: 44.2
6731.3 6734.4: 39.4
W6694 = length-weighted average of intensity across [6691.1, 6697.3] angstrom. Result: 33.3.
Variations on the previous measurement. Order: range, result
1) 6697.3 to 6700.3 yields 34.4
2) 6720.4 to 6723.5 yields 37.6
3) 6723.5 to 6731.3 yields 39.1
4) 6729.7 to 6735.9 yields 37.5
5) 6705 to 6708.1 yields 33.9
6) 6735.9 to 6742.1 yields 35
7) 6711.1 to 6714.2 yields 41.7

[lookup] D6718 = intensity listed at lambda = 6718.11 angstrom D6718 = 36.5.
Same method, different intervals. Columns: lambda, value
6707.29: 33.5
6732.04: 39.4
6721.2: 37.3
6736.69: 31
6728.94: 38.3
